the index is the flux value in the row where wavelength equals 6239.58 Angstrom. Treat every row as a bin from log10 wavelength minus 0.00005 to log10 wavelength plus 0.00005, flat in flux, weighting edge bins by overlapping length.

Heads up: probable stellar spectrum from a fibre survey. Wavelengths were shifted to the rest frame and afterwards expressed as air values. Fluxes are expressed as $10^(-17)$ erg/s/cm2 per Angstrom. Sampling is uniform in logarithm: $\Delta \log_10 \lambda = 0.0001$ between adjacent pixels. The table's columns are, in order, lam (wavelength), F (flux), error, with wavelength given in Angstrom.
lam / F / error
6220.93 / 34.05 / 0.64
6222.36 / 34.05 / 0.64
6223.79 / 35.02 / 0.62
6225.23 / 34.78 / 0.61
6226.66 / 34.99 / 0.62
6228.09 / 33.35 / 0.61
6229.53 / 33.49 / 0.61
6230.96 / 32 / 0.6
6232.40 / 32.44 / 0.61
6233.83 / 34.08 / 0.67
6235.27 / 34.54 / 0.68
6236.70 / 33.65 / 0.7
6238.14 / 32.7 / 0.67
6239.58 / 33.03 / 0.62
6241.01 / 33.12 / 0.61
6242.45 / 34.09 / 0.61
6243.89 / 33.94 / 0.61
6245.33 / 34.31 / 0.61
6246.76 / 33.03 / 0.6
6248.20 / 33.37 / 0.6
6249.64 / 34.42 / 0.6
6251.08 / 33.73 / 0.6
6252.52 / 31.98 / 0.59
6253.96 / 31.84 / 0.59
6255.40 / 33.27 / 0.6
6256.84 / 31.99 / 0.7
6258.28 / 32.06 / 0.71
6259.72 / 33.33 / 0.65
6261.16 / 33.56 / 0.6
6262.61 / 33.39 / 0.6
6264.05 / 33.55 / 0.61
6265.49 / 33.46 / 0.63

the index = 33.03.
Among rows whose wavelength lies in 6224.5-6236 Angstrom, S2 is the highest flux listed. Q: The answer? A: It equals 34.99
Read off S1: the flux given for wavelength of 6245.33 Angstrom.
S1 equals 34.31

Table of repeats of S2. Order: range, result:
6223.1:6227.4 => 35.02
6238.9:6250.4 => 34.42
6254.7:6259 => 33.27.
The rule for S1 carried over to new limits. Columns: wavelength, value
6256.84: 31.99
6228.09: 33.35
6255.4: 33.27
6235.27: 34.54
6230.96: 32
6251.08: 33.73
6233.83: 34.08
